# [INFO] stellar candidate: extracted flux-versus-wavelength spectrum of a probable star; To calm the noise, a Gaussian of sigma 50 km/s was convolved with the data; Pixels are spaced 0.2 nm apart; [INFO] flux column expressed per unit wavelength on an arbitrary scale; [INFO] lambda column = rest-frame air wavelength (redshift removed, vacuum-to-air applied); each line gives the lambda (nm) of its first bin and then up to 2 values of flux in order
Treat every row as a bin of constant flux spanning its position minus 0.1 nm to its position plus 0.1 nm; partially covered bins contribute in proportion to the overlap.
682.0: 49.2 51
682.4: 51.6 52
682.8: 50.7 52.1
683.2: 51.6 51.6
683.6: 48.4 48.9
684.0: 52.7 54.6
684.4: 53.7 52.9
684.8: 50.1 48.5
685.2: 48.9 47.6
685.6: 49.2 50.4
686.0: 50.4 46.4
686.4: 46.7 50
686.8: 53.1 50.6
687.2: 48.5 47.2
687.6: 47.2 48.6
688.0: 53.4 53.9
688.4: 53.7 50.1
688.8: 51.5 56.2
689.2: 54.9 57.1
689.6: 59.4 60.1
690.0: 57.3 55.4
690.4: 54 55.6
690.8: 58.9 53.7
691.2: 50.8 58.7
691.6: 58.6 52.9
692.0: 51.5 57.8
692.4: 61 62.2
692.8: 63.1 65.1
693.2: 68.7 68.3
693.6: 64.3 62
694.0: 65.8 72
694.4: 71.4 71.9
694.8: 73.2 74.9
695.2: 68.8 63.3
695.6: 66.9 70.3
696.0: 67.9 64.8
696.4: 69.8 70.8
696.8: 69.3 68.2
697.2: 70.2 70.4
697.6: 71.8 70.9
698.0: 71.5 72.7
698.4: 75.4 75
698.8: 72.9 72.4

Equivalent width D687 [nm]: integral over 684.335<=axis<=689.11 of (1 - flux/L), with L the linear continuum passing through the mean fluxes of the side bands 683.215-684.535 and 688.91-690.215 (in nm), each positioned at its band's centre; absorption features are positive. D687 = 0.36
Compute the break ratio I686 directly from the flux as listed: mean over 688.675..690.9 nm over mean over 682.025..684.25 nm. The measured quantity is 1.1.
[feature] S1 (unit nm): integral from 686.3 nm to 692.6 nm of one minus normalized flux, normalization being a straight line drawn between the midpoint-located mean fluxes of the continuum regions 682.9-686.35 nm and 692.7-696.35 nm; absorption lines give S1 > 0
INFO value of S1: 0.53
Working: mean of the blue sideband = 50.4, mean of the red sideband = 68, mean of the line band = 54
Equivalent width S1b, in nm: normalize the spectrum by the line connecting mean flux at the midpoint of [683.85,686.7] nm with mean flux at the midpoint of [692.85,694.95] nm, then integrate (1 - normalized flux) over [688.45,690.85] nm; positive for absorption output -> 0.14 nm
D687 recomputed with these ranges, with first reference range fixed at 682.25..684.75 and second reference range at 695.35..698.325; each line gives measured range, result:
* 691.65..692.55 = 0.10 nm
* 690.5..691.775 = 0.12 nm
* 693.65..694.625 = -0.03 nm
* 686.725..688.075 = 0.17 nm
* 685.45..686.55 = 0.13 nm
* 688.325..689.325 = 0.09 nm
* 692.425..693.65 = -0.01 nm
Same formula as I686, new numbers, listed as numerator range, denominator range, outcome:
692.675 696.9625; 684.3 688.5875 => 1.36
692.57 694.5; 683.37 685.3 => 1.30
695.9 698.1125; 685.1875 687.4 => 1.42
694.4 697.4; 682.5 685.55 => 1.36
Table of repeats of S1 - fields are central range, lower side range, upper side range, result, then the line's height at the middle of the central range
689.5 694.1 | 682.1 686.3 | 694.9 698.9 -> 0.23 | 62.4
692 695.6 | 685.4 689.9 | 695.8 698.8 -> -0.14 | 63.8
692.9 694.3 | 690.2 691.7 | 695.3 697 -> -0.11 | 61.9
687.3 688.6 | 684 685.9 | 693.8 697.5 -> 0.12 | 55.9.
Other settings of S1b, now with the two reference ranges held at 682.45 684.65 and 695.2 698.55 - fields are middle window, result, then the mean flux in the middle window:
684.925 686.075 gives 0.11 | 49.2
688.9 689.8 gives 0.03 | 57.3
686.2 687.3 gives 0.13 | 49.5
